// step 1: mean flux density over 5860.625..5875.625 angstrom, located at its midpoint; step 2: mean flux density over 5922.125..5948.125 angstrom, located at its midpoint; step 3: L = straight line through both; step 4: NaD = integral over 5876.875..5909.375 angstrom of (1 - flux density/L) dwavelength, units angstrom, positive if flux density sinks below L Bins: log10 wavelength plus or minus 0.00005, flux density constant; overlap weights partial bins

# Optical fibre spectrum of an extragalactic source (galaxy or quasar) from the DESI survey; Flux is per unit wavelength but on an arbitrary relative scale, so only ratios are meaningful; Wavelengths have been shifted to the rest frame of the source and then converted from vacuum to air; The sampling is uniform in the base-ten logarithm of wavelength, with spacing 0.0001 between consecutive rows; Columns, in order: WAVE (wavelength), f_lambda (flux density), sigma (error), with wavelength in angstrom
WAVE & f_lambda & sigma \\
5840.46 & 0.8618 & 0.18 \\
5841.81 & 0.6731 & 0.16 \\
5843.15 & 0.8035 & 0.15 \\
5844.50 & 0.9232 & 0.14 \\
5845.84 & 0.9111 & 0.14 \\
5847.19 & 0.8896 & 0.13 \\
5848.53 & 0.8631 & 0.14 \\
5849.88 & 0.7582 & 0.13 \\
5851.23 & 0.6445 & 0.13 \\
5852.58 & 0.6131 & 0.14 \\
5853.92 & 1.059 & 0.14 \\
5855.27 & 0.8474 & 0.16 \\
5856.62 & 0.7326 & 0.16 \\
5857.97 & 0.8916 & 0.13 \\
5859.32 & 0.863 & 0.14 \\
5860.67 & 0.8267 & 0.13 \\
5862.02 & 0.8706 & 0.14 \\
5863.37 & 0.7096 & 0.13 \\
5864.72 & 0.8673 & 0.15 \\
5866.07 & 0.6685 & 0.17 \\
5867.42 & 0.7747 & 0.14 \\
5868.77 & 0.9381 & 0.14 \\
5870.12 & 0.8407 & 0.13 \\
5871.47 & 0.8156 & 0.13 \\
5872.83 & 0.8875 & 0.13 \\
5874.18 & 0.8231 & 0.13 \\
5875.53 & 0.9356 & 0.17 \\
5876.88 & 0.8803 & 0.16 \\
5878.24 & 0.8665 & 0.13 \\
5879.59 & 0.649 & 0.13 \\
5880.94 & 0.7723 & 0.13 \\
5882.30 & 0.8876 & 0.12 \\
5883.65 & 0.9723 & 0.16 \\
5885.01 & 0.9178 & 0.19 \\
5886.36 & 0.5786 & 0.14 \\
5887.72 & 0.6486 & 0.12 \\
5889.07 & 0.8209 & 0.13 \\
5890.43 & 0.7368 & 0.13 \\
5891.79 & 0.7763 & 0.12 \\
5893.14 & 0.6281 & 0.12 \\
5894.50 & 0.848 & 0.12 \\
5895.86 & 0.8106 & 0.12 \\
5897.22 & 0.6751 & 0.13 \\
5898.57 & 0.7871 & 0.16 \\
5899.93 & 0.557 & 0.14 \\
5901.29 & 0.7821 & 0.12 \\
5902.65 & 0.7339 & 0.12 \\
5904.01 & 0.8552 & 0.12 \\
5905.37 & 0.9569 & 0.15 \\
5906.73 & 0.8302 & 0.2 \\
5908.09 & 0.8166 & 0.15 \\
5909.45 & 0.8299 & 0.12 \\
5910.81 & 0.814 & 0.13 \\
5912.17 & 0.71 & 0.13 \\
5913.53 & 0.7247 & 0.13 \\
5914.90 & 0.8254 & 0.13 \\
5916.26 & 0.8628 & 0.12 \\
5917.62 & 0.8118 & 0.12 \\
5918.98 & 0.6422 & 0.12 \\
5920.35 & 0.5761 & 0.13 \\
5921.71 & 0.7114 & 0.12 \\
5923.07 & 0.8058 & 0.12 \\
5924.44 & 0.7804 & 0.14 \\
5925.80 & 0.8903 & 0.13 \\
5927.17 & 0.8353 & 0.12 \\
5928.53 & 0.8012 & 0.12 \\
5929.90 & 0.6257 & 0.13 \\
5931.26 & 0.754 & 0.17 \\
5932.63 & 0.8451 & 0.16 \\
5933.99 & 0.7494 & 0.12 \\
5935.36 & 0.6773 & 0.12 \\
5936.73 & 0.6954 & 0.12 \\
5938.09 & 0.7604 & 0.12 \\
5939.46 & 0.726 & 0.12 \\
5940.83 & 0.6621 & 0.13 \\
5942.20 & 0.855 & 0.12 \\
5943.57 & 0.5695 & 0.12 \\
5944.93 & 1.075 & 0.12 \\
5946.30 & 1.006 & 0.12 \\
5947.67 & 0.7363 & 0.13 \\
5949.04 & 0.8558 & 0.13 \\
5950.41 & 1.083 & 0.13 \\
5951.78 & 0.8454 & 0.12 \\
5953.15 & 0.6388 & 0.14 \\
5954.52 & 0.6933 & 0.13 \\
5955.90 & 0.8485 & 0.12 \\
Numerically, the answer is 1.11 angstrom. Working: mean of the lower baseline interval 0.826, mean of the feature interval 0.782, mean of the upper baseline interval 0.781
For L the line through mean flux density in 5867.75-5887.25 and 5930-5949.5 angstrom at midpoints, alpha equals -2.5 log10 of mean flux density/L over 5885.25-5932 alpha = 0.063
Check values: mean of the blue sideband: 0.837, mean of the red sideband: 0.778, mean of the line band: 0.762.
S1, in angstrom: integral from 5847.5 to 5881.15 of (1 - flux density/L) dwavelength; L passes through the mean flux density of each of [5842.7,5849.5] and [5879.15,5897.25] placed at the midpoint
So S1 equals 0.5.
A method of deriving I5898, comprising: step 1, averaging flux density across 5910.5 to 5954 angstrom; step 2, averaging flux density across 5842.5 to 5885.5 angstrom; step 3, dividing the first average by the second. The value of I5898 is 0.93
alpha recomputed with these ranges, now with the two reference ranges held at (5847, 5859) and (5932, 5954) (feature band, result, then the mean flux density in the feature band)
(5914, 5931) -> 0.052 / 0.763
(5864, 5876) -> -0.039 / 0.837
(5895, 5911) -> 0.022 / 0.787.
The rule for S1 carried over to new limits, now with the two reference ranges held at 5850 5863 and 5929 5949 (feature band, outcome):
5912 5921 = 0.50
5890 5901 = 0.87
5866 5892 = -0.43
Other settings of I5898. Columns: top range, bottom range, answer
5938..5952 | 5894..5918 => 1.06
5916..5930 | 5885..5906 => 1.01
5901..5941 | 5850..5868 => 0.97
